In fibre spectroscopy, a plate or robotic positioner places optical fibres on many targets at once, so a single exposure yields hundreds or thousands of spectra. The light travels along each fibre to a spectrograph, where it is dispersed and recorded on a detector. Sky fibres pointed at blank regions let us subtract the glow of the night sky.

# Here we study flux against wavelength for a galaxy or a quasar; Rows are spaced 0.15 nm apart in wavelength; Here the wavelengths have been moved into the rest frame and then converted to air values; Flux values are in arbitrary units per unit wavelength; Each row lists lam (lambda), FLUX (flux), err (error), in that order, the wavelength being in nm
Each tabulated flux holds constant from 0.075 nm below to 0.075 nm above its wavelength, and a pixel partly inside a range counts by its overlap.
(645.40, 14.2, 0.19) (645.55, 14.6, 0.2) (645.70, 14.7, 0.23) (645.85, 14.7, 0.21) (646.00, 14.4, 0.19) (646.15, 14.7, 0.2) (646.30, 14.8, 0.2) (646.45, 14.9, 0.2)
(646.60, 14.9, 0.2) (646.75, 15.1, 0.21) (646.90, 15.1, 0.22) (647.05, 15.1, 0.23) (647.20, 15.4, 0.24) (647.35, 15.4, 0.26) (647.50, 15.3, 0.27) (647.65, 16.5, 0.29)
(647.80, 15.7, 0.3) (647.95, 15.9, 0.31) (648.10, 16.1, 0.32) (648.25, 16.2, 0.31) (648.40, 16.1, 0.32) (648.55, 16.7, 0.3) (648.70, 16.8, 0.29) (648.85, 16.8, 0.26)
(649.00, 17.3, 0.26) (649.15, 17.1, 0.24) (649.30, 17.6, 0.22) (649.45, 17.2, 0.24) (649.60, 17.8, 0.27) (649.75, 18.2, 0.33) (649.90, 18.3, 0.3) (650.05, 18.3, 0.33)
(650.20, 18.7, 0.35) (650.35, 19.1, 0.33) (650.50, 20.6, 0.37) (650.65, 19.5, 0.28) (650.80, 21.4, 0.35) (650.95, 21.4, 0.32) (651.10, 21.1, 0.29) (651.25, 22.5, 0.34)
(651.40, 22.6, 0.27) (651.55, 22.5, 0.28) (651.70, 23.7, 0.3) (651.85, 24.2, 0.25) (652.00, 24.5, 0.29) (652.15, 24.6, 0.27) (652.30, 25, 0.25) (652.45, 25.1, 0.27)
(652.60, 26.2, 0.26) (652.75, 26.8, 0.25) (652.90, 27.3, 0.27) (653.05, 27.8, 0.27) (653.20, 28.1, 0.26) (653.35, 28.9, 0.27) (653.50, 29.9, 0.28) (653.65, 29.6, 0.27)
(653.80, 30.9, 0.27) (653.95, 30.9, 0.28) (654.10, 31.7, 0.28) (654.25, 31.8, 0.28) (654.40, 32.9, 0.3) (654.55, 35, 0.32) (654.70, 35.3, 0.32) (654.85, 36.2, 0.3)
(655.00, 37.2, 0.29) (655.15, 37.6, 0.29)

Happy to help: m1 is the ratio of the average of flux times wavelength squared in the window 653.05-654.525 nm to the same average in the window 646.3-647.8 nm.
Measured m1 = 2.04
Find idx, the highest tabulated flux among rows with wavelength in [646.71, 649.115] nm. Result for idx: 17.3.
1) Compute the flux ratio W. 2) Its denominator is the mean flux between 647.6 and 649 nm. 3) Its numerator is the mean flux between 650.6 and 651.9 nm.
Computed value 1.35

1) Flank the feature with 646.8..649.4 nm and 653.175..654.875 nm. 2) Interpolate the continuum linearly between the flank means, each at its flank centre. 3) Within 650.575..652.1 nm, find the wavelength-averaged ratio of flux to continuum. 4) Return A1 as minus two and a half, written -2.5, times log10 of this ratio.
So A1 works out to 0.108 mag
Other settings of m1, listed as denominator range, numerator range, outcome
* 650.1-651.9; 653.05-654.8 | 1.48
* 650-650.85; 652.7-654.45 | 1.53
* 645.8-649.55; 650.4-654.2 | 1.63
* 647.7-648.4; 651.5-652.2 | 1.51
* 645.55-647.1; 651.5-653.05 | 1.73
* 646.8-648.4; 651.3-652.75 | 1.58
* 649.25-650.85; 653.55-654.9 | 1.76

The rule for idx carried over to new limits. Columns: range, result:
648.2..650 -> 18.3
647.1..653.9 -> 30.9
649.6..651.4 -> 22.6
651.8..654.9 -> 36.2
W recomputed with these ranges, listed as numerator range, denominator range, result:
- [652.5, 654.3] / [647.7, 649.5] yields 1.75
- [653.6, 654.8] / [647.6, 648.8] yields 1.99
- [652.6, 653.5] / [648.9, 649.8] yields 1.59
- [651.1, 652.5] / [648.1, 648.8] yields 1.44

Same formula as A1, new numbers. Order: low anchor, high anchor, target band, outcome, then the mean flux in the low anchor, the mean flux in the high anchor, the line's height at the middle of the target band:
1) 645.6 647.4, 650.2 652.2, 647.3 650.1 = 0.09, 14.9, 22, 18.2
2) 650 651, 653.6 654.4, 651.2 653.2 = 0.02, 19.9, 31.2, 25.4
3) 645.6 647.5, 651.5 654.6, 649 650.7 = 0.18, 14.9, 28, 21.6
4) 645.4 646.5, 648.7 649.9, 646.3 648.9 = 0.02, 14.6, 17.4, 16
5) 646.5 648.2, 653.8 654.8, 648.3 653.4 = 0.14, 15.5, 32.9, 24.2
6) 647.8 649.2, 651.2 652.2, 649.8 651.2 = 0.06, 16.5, 23.5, 20.9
